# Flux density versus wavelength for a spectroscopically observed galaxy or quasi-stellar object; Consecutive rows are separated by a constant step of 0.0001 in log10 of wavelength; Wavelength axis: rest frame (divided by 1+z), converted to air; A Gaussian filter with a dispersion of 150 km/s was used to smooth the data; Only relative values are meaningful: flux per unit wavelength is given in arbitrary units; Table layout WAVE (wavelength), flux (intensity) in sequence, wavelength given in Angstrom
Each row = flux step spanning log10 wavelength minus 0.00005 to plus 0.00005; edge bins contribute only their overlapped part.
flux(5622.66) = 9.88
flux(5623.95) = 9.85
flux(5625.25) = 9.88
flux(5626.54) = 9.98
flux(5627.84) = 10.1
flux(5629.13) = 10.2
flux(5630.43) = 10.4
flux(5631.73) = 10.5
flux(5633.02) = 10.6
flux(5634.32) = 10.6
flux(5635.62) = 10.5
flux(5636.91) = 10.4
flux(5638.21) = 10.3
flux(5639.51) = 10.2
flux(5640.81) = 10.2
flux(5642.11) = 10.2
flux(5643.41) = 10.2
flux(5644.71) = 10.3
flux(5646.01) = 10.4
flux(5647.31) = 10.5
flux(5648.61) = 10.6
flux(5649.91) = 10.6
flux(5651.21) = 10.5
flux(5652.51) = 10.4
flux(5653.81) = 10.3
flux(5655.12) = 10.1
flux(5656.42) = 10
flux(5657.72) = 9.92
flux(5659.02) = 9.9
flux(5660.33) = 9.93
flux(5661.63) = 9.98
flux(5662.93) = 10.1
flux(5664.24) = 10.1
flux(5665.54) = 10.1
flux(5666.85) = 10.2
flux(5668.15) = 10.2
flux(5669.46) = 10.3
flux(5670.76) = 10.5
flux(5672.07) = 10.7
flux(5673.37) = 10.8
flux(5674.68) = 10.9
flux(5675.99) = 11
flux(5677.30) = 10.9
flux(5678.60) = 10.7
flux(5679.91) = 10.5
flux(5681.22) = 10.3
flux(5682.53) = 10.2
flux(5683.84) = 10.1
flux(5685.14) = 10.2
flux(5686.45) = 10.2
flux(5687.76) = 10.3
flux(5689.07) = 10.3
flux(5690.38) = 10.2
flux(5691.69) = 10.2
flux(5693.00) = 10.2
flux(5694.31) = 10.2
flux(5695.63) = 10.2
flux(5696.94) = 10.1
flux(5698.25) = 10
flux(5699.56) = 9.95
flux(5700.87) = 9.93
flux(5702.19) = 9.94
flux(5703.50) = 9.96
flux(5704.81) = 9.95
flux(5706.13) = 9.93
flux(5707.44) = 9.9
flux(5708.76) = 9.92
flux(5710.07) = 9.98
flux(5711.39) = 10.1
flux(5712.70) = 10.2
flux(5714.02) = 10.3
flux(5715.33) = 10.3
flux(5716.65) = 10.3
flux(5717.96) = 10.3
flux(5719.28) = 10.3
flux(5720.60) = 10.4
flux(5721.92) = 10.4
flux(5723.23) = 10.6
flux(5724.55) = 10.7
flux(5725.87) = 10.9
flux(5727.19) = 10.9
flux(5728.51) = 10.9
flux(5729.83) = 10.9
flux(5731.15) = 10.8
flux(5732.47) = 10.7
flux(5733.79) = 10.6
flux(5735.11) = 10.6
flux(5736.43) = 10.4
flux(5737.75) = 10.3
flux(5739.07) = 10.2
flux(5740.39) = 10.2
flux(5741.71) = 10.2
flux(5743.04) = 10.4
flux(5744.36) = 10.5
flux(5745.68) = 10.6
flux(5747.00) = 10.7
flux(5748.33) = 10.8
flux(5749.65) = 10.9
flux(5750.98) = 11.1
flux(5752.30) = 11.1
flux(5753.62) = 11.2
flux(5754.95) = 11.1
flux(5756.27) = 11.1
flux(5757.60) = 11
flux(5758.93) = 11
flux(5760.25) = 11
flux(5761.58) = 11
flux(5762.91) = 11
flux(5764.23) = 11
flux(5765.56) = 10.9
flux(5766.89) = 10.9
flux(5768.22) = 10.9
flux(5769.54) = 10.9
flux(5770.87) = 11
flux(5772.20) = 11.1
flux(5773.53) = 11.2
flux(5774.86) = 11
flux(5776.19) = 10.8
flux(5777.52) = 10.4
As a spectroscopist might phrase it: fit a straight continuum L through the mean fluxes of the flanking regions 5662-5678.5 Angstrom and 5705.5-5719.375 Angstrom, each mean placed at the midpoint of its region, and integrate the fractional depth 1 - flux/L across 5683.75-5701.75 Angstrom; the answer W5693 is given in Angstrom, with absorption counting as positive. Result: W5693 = 0.26 Angstrom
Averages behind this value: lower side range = 10.5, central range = 10.1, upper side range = 10.1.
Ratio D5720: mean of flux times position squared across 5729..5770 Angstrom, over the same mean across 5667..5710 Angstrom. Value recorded 1.1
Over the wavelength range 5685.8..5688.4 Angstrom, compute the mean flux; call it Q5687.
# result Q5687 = 10.2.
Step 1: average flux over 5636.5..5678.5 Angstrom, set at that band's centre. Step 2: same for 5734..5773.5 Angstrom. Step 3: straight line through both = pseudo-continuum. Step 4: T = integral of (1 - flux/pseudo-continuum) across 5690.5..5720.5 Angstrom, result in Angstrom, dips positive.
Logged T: 1.3 Angstrom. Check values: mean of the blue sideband 10.3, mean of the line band 10.1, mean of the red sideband 10.8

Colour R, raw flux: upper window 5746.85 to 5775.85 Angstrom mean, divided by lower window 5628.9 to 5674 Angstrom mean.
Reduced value 1.1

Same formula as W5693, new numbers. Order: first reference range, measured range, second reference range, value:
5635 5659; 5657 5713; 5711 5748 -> 1.0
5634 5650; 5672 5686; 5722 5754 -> -0.1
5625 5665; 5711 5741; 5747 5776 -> 0.8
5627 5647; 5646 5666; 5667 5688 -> 0.4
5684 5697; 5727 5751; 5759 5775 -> 0.2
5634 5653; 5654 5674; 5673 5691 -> 0.5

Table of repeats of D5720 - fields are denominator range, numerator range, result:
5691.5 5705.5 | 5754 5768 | 1.12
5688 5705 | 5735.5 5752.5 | 1.06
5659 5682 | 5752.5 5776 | 1.09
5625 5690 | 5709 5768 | 1.06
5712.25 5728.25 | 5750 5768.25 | 1.07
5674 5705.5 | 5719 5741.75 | 1.04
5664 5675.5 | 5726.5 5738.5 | 1.04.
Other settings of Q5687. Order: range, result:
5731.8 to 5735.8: 10.6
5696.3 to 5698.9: 10.1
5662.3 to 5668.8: 10.1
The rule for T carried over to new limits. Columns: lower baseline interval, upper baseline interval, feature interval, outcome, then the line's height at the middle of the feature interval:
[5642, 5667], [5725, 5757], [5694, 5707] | 0.6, 10.5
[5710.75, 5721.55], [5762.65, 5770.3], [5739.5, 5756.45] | -0.1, 10.7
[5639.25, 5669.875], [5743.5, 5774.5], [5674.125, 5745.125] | 1.7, 10.6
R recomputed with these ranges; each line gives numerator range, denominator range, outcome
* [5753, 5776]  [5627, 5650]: 1.06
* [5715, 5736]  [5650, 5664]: 1.05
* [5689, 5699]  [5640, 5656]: 0.98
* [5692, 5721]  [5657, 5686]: 0.98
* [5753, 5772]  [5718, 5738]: 1.04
